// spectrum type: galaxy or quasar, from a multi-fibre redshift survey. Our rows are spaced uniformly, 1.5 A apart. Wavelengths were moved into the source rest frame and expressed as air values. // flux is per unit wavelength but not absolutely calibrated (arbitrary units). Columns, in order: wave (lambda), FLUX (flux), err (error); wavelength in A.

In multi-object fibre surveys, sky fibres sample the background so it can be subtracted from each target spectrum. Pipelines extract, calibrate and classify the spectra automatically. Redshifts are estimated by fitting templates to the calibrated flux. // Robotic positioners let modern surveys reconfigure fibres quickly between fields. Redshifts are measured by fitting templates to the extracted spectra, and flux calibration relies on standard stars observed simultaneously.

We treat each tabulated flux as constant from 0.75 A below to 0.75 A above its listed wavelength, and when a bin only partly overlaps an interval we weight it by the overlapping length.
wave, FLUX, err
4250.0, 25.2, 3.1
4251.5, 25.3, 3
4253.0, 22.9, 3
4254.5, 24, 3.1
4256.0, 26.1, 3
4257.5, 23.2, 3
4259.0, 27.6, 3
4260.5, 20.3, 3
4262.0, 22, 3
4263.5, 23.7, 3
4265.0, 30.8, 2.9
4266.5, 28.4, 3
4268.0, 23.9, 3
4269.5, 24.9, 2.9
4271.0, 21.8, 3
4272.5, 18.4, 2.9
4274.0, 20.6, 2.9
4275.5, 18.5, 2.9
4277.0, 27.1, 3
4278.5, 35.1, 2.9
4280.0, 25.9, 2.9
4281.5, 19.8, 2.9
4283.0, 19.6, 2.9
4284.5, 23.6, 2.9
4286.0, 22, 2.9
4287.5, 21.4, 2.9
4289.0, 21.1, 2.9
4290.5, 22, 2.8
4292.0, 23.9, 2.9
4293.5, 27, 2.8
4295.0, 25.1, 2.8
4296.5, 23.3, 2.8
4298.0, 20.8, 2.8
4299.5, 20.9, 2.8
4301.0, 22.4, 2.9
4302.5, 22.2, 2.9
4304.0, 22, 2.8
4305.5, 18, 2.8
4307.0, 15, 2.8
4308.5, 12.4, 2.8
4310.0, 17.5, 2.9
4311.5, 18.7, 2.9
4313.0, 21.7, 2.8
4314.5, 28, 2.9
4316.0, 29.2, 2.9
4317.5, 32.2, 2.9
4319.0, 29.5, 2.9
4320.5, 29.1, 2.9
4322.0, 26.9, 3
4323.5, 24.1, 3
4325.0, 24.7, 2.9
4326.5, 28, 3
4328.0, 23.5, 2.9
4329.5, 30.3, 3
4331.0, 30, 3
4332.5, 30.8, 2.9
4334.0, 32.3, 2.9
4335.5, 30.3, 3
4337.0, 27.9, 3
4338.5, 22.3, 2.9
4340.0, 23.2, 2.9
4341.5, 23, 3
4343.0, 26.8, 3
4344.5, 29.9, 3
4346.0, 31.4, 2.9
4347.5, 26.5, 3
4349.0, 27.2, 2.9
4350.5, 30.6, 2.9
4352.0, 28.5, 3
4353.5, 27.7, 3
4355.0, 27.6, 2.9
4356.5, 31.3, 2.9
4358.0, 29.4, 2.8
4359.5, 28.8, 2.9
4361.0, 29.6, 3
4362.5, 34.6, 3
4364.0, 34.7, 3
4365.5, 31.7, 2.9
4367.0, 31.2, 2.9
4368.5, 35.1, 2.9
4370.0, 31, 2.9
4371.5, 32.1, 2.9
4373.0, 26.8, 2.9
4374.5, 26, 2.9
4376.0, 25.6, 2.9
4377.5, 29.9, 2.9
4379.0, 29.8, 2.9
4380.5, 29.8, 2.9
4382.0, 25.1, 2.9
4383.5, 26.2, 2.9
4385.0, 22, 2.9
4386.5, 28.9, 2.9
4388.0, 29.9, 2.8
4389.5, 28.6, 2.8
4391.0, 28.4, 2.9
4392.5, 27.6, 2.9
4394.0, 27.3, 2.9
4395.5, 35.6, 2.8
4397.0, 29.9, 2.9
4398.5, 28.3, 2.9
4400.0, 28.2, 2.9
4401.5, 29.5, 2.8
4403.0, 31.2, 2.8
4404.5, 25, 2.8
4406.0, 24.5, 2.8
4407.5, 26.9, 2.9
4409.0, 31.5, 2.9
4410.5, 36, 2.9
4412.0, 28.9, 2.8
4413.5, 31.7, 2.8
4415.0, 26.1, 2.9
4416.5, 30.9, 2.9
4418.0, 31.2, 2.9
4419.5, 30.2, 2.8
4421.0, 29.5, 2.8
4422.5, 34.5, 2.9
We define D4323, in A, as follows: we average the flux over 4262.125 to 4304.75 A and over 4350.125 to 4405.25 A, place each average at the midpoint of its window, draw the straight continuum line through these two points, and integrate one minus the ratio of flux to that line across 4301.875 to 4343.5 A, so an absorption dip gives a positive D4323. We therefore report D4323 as 1.5 A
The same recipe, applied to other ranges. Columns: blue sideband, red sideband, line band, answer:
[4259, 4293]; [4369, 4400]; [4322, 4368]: -3.3 A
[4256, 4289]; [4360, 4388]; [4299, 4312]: 3.5 A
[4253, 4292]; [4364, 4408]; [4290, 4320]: 3.0 A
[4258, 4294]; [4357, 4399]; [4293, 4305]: 1.1 A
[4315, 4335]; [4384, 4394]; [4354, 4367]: -1.4 A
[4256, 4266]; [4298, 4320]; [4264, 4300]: 0.1 A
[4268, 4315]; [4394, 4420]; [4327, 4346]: -2.1 A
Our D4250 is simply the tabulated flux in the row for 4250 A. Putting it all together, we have 25.2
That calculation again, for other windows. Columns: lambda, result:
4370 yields 31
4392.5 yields 27.6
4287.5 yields 21.4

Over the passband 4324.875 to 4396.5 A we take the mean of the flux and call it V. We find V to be 28.8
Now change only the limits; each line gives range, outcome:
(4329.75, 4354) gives 28.1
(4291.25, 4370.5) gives 26.6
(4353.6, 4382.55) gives 30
